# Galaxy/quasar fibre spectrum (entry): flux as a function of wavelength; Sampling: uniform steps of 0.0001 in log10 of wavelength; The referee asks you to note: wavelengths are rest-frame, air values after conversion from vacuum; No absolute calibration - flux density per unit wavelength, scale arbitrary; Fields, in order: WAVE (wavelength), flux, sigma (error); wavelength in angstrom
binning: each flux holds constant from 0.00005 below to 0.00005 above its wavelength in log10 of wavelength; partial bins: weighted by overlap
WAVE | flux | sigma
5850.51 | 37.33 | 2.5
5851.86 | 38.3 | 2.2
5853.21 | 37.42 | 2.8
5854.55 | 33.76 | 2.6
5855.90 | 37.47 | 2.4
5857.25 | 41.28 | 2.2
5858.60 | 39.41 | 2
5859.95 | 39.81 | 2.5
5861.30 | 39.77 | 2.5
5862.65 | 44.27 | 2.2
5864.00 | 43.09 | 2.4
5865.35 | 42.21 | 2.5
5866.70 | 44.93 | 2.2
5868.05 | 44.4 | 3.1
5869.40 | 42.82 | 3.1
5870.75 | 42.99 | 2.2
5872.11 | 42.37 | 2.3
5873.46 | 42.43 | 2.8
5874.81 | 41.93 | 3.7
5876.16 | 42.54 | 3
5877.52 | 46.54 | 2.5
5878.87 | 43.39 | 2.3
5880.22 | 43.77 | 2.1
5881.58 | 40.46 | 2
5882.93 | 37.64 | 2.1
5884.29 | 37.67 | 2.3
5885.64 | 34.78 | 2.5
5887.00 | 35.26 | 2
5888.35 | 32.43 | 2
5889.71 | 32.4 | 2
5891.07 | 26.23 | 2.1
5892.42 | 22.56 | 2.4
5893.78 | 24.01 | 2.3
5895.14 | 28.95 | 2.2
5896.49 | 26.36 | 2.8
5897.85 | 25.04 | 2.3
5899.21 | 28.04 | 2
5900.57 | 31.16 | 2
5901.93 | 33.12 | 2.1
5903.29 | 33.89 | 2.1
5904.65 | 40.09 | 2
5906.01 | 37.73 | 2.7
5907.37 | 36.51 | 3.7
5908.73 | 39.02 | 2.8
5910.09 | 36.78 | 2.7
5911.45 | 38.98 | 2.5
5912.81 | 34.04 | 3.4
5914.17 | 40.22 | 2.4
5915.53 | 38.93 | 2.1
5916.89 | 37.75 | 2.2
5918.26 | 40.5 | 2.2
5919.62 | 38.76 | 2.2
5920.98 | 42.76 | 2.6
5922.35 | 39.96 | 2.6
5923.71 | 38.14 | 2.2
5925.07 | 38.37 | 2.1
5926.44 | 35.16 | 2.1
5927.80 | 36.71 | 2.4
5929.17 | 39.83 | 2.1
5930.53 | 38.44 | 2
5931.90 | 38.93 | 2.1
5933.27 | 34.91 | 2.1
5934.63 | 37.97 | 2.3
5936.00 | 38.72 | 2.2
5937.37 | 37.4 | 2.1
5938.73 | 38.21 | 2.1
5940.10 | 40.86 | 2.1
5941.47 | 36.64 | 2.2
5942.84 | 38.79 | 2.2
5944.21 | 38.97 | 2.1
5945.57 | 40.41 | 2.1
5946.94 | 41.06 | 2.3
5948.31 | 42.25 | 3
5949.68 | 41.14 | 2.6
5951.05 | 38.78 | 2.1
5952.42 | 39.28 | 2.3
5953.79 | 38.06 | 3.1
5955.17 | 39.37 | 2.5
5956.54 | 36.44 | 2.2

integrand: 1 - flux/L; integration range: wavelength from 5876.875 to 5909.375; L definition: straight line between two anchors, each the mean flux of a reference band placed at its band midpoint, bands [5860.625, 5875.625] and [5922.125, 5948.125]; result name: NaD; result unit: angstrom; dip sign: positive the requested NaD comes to 5.7 angstrom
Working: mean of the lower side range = 42.8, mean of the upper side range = 38.5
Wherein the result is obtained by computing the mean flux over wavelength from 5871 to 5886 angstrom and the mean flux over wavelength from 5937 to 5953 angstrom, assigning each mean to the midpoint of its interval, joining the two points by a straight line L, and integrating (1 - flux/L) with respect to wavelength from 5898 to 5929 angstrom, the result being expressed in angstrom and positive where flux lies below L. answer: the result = 2.6 angstrom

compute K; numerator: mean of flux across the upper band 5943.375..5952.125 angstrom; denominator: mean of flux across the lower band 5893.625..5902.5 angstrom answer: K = 1.43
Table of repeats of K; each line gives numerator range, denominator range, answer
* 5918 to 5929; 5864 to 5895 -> 1.01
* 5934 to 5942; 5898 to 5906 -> 1.16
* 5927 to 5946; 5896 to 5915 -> 1.11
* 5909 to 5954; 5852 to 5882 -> 0.93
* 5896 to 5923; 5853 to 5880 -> 0.86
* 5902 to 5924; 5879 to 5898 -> 1.18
